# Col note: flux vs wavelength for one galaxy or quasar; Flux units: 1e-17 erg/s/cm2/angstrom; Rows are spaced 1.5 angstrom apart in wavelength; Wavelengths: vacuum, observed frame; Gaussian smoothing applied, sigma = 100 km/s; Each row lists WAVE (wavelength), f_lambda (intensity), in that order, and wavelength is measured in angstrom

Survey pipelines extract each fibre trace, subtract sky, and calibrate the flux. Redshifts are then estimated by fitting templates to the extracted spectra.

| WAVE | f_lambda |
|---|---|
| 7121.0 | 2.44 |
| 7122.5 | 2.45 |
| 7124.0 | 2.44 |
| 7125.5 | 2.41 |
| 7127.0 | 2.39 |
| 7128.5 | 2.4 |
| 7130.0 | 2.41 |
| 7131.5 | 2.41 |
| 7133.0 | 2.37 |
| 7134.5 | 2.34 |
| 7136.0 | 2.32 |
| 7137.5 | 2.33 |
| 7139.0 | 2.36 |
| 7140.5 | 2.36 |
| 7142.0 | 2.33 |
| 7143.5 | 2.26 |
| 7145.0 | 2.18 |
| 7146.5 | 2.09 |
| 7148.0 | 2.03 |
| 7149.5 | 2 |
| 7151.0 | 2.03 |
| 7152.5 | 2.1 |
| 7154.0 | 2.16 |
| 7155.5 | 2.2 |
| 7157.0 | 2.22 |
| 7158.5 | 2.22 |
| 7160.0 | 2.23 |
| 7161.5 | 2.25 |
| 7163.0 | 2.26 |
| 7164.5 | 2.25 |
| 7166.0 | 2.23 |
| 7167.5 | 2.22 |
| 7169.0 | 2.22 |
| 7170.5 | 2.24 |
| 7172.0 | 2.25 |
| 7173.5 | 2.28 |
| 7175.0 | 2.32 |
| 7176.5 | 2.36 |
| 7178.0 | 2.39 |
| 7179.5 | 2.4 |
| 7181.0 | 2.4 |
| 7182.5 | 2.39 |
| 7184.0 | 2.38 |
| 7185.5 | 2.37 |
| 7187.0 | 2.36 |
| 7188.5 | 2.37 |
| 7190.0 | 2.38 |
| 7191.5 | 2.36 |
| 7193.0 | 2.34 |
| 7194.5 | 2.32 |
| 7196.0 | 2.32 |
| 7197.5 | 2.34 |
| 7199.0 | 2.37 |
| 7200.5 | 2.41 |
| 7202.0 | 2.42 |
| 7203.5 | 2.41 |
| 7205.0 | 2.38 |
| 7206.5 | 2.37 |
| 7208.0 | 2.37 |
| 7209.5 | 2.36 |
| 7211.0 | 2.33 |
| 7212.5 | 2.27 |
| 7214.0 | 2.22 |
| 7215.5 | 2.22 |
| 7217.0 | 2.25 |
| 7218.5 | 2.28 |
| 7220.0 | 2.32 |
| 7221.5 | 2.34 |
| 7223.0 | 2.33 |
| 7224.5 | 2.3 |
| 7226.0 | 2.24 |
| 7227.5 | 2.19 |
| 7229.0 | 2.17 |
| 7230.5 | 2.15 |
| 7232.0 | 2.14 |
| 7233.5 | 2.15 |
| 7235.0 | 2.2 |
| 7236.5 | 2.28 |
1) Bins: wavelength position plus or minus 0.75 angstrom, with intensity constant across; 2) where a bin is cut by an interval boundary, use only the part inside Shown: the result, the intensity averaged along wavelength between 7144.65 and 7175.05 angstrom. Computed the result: 2.19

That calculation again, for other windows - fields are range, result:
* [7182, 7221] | 2.34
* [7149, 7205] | 2.29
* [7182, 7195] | 2.36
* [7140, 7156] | 2.15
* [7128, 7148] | 2.31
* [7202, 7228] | 2.31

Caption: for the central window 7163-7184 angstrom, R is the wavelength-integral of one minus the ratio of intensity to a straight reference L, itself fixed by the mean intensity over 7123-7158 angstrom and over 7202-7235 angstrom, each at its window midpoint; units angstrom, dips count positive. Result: -0.31 angstrom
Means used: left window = 2.27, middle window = 2.31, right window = 2.28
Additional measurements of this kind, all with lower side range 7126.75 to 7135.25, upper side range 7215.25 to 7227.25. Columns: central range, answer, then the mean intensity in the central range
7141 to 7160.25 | 1.7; 2.16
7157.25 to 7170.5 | 0.6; 2.23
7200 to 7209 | -0.3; 2.39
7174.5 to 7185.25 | -0.2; 2.38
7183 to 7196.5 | -0.2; 2.36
